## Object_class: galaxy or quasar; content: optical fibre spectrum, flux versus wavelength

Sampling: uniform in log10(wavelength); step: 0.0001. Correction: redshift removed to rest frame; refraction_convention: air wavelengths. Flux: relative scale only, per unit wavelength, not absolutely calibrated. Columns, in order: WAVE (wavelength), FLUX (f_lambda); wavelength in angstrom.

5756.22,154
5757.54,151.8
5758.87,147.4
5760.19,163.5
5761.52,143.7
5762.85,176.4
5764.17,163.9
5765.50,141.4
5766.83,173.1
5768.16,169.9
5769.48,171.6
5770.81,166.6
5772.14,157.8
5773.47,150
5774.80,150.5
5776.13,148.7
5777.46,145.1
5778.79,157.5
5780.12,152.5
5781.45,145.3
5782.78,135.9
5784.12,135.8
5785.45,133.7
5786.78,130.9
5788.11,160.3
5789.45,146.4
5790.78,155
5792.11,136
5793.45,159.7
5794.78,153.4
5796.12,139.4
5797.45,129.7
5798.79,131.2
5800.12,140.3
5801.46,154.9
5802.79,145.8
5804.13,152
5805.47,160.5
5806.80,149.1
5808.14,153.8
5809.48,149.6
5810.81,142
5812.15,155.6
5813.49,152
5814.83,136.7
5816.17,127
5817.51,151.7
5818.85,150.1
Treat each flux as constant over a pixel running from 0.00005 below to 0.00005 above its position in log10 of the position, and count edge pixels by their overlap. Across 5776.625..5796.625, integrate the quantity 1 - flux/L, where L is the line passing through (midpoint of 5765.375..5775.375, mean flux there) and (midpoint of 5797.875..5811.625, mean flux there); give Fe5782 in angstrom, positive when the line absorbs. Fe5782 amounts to 1.2 angstrom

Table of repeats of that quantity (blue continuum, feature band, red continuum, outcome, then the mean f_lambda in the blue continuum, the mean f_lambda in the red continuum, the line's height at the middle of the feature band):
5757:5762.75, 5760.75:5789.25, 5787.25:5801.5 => -0.5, 154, 145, 150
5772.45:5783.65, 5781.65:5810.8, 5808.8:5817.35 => 0.2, 148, 144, 146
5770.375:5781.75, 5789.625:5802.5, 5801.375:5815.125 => 0.6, 153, 150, 151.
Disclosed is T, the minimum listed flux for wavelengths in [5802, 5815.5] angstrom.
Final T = 136.7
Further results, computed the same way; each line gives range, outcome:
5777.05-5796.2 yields 130.9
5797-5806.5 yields 129.7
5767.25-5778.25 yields 145.1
